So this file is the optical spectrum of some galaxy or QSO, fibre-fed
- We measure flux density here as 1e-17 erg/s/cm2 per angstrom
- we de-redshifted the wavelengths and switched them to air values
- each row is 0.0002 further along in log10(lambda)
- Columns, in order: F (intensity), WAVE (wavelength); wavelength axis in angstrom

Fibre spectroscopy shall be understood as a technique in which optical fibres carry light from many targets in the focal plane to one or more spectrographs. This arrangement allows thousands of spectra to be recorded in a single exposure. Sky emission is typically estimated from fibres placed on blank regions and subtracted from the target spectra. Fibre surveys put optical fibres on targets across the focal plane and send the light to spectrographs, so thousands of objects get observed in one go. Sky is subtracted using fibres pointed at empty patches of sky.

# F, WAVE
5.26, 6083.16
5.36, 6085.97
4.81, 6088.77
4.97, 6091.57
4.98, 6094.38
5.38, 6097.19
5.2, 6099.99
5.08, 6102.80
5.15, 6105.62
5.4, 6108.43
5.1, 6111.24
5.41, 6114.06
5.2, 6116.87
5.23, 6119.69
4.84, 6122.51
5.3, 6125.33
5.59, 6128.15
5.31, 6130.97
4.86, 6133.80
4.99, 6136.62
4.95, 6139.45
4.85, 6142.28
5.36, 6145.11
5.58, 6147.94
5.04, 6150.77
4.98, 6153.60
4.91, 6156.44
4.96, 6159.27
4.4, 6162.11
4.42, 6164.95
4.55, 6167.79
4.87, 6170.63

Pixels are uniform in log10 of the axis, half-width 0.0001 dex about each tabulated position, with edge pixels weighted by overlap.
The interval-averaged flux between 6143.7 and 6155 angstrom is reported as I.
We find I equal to 5.24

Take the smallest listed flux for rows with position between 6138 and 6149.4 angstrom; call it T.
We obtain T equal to 4.85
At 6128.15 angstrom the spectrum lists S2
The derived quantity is 5.59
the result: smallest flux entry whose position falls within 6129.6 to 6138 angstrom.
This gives 4.86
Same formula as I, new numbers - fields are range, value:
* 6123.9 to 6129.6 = 5.45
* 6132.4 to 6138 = 4.93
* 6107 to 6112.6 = 5.26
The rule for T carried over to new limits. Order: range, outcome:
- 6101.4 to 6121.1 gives 5.08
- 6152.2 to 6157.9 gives 4.91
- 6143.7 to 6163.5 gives 4.4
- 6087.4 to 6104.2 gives 4.81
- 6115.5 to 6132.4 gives 4.84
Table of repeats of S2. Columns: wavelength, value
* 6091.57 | 4.97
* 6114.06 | 5.41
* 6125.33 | 5.3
